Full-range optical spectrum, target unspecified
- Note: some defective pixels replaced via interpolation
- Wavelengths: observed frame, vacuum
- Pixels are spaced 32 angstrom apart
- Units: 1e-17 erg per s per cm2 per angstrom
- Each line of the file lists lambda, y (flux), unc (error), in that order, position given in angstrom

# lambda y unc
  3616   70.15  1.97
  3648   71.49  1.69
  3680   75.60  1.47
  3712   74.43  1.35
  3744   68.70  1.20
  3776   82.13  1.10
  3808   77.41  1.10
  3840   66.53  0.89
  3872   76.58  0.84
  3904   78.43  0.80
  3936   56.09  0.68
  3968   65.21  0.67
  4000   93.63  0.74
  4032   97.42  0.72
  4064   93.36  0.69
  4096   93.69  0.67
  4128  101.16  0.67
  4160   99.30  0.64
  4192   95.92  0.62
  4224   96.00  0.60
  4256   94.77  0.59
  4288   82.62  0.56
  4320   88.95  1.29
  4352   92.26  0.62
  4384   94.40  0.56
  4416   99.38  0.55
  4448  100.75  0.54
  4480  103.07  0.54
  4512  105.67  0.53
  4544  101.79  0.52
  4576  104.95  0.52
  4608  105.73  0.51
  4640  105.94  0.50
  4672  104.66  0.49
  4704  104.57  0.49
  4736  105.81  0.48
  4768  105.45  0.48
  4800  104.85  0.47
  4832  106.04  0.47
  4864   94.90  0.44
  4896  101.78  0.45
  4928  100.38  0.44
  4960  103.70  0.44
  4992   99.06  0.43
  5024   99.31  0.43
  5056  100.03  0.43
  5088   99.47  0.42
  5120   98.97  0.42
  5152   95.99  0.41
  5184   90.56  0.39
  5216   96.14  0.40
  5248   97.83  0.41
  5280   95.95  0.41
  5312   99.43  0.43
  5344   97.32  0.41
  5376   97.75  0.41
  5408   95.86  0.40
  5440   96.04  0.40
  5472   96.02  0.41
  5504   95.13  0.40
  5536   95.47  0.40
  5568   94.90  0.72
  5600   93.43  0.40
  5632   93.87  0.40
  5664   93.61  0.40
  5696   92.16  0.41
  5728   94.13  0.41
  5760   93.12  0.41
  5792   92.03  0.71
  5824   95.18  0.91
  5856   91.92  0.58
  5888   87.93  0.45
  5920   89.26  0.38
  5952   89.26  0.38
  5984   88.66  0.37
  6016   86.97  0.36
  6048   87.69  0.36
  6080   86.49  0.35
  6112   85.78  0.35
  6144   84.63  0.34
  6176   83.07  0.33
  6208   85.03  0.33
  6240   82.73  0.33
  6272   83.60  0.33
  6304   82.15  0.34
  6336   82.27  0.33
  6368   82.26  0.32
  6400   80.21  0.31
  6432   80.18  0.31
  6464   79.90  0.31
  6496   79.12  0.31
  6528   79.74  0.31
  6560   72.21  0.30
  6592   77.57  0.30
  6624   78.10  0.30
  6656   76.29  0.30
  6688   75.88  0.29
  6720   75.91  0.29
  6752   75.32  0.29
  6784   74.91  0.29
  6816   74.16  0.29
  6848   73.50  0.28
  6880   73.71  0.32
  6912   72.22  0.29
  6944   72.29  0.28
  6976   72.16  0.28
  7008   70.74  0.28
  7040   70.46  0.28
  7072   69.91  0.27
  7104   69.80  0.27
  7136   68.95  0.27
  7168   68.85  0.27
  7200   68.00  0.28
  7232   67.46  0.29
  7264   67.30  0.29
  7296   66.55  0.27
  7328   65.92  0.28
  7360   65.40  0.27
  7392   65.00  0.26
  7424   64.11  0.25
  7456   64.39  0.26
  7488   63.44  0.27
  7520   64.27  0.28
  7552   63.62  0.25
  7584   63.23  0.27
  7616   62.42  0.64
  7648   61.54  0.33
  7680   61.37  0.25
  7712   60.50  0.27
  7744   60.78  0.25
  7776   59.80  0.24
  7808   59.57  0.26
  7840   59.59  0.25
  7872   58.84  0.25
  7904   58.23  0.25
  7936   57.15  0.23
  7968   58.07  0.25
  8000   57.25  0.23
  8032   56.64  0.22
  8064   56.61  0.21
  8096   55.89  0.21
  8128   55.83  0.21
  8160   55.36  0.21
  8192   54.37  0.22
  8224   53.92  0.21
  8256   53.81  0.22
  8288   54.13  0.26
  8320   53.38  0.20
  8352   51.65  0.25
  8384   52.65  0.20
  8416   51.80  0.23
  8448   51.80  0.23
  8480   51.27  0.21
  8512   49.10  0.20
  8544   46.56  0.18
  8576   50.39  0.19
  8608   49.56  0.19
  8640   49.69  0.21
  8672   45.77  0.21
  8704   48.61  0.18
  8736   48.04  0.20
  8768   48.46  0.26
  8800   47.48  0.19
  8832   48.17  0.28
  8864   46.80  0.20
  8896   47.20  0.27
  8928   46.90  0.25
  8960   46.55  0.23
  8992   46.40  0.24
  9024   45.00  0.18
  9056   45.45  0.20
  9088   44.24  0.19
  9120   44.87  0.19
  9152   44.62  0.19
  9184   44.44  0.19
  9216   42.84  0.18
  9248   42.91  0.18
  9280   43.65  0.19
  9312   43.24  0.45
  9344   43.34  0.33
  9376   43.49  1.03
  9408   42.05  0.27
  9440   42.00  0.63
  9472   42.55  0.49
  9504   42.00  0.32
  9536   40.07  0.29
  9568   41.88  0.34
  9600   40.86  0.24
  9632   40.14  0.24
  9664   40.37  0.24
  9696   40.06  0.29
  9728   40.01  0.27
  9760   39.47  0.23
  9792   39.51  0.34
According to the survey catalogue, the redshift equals 0.000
